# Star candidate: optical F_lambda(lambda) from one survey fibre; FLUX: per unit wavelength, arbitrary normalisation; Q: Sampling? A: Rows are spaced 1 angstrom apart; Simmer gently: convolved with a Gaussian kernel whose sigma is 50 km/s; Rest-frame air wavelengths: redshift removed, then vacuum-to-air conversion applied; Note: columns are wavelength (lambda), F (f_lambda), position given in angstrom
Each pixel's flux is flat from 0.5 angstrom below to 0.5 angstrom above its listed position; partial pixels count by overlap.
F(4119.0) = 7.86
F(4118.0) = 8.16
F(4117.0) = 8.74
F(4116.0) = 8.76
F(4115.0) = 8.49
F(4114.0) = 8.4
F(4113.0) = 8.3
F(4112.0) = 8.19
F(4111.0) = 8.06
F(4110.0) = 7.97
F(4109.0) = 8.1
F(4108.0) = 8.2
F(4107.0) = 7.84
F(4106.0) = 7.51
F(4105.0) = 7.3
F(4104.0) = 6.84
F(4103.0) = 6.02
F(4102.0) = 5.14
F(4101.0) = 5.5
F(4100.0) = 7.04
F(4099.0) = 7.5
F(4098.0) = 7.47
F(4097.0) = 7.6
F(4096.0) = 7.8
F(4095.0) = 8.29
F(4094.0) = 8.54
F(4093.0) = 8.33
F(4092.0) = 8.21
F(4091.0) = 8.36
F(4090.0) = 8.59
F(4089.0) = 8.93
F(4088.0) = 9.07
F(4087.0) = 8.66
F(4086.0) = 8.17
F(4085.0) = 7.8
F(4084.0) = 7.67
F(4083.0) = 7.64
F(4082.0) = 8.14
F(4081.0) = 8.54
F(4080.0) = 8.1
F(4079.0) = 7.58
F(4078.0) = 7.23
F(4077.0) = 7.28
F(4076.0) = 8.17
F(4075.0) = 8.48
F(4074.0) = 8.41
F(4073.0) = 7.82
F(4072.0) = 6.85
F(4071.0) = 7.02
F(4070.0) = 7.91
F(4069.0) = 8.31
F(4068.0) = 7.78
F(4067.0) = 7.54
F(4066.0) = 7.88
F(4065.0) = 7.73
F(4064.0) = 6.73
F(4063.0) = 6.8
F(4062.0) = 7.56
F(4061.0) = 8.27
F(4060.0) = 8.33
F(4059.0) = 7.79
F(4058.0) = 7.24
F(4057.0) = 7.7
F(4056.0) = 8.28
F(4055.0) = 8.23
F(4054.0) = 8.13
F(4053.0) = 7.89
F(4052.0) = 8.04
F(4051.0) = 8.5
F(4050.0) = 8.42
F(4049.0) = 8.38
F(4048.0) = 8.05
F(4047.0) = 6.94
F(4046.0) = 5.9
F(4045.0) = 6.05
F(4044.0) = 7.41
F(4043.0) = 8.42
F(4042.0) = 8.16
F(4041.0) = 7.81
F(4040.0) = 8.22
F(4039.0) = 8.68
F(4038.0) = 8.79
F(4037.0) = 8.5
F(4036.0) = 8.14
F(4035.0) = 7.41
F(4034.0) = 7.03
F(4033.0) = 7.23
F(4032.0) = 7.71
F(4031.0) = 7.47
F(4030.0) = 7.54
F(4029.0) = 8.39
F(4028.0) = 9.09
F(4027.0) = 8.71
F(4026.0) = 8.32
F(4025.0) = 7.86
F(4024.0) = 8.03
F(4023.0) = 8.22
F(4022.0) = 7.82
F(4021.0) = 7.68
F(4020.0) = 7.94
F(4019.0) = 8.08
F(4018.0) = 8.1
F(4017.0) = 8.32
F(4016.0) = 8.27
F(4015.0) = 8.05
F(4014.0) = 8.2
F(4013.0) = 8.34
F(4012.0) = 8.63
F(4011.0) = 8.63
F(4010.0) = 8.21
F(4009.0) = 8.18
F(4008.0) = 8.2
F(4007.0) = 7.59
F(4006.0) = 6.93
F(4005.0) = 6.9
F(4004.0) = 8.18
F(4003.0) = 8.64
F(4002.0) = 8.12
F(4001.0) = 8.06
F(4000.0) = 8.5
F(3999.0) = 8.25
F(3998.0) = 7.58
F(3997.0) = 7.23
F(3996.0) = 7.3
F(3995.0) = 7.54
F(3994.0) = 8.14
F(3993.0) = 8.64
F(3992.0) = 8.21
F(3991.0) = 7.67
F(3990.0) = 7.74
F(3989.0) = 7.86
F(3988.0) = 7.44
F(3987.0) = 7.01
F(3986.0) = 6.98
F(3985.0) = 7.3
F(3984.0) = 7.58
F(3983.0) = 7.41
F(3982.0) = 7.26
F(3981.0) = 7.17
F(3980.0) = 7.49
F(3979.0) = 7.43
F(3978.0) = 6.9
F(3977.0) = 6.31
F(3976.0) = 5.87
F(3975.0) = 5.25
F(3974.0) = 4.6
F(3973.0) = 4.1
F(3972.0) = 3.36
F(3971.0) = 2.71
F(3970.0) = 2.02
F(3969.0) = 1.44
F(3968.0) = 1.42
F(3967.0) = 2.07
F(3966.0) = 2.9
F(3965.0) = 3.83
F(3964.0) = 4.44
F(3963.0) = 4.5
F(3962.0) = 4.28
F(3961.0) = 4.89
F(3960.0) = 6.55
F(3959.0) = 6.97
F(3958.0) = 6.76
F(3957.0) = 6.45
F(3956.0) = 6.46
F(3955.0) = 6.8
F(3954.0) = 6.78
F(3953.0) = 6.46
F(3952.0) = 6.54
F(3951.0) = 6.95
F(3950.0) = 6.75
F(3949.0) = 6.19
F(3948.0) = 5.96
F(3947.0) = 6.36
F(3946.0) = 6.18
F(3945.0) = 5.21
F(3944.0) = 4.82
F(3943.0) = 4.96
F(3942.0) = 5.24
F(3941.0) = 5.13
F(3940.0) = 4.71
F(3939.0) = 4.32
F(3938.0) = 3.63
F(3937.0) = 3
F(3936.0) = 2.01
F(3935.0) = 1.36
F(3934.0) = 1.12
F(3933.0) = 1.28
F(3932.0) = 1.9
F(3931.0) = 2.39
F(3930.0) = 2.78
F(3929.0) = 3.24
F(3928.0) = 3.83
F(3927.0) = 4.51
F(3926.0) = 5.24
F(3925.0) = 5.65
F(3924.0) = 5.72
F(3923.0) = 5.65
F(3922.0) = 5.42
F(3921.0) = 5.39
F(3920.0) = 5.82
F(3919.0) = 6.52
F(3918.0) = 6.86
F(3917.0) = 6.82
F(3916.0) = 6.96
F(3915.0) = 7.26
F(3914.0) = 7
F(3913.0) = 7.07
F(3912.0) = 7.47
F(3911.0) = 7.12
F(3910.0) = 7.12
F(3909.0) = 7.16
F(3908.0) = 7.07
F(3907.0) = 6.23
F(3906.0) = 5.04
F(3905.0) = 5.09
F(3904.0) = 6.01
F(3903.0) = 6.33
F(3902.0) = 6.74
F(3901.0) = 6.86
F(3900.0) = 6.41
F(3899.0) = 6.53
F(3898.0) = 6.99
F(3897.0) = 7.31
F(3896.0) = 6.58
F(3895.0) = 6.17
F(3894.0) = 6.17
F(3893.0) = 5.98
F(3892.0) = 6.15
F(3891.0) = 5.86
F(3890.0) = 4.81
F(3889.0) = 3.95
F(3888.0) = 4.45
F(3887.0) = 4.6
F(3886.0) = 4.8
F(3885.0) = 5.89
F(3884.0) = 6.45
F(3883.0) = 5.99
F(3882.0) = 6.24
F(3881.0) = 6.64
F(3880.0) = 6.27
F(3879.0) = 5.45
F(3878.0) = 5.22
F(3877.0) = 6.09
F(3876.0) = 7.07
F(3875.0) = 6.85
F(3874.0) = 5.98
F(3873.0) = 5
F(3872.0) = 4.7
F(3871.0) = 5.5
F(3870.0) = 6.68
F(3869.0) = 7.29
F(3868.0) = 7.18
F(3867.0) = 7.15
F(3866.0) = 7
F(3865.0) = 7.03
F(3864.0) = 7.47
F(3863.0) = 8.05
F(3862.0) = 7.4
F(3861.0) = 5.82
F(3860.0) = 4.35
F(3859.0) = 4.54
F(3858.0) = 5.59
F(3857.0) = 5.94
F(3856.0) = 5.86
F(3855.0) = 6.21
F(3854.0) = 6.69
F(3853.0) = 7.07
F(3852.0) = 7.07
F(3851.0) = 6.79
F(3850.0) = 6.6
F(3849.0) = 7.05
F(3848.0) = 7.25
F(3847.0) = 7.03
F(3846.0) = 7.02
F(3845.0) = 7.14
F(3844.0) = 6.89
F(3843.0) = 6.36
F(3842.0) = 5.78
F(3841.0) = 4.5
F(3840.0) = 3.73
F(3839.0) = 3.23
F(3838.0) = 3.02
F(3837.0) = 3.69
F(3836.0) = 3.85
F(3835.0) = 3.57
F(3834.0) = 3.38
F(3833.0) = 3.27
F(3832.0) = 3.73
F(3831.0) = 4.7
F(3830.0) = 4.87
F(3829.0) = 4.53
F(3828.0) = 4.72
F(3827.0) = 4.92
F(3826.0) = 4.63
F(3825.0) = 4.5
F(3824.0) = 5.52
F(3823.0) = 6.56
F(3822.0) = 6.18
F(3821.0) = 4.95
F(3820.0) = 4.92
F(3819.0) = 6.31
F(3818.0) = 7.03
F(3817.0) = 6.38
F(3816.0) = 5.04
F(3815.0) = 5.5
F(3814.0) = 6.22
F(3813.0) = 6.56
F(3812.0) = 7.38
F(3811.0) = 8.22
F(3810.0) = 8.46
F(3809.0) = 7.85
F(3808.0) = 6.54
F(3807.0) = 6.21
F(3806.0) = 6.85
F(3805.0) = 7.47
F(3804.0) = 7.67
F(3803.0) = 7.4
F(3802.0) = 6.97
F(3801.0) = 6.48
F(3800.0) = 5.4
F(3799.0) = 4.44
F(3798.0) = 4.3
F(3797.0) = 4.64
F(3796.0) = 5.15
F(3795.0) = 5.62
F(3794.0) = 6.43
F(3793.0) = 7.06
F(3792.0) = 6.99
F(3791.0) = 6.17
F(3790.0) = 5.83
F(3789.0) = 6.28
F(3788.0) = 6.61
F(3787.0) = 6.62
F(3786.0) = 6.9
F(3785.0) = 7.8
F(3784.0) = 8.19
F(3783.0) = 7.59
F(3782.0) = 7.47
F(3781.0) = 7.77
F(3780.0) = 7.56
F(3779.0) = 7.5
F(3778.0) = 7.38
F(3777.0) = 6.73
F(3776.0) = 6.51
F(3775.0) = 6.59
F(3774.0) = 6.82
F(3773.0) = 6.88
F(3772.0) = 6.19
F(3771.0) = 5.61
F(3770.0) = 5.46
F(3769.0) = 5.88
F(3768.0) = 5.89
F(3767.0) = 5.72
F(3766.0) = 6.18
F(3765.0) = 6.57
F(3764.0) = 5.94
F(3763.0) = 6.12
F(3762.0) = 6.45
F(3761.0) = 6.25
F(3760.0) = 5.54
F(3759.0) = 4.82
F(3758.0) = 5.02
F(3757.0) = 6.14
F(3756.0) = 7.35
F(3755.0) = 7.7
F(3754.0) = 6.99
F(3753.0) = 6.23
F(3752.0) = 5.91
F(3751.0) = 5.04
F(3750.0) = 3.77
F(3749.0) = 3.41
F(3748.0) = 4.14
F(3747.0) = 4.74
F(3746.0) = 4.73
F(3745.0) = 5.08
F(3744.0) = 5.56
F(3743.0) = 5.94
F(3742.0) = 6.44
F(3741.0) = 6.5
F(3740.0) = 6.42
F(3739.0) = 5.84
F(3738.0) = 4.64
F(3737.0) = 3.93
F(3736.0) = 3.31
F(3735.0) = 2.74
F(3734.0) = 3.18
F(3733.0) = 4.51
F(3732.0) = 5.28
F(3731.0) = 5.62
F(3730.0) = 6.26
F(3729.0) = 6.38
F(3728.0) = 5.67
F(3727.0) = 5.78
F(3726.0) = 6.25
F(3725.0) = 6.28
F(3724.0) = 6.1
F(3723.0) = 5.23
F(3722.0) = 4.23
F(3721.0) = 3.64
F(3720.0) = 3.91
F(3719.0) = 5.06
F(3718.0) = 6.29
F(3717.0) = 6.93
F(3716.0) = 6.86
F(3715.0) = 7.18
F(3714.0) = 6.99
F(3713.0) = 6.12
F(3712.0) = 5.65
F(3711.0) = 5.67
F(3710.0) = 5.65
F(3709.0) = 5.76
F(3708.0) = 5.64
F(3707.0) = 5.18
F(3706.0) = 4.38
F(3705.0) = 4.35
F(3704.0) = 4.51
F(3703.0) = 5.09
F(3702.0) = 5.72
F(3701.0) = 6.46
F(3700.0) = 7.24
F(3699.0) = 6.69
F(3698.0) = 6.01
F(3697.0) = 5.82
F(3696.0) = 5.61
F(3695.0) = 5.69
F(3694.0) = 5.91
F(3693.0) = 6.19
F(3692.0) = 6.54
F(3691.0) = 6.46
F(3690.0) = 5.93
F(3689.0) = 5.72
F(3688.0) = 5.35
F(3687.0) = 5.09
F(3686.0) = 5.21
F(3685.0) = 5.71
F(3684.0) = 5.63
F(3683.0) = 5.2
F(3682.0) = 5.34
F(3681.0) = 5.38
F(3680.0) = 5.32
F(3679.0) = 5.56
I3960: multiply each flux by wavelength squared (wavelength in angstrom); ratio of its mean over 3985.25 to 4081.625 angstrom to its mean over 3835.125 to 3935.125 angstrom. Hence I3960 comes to 1.47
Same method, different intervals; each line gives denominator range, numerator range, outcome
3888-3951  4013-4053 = 1.56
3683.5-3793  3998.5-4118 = 1.58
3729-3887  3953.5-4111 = 1.39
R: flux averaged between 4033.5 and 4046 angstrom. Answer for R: 7.81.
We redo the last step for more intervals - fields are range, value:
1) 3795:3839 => 5.55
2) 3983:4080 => 7.86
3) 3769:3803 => 6.49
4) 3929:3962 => 4.87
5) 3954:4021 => 6.68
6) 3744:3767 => 5.64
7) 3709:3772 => 5.57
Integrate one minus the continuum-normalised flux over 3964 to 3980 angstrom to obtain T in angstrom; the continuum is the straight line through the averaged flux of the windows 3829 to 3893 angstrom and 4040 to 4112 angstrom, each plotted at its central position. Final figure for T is 6.3 angstrom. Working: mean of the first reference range 5.74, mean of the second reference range 7.75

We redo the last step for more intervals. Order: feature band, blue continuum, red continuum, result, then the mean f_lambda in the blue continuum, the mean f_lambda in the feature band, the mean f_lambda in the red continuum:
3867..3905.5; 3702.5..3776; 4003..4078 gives 3.9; 5.57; 6.02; 7.89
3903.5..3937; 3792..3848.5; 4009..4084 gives 7.7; 5.69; 5.12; 7.91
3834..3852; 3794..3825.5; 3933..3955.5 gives 1.2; 6.22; 5.48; 4.94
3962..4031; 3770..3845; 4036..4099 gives 4.5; 5.97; 6.94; 7.92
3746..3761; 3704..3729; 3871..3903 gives 0.5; 5.61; 5.49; 5.94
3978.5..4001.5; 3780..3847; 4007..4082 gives -0.6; 5.9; 7.64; 7.91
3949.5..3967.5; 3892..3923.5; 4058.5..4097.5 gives 3.5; 6.48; 5.58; 7.95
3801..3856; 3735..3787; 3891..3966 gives -0.3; 6.04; 5.86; 5.52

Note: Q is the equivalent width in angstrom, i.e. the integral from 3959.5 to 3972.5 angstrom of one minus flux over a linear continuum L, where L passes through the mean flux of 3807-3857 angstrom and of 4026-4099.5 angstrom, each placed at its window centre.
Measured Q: 6.6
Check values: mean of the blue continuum 5.71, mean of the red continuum 7.91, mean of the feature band 3.42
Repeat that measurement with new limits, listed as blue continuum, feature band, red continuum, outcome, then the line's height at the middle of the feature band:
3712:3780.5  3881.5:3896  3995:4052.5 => 2.7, 6.87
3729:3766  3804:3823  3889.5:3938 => -4.1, 5.43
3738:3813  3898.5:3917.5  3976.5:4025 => 1.4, 7.18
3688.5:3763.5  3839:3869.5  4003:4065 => 0.7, 6.55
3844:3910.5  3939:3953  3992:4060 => 2.6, 7.05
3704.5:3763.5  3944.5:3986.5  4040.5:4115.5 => 8.8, 7.02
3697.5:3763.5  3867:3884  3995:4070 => 1.3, 6.67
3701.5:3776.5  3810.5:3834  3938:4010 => 1.4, 5.81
